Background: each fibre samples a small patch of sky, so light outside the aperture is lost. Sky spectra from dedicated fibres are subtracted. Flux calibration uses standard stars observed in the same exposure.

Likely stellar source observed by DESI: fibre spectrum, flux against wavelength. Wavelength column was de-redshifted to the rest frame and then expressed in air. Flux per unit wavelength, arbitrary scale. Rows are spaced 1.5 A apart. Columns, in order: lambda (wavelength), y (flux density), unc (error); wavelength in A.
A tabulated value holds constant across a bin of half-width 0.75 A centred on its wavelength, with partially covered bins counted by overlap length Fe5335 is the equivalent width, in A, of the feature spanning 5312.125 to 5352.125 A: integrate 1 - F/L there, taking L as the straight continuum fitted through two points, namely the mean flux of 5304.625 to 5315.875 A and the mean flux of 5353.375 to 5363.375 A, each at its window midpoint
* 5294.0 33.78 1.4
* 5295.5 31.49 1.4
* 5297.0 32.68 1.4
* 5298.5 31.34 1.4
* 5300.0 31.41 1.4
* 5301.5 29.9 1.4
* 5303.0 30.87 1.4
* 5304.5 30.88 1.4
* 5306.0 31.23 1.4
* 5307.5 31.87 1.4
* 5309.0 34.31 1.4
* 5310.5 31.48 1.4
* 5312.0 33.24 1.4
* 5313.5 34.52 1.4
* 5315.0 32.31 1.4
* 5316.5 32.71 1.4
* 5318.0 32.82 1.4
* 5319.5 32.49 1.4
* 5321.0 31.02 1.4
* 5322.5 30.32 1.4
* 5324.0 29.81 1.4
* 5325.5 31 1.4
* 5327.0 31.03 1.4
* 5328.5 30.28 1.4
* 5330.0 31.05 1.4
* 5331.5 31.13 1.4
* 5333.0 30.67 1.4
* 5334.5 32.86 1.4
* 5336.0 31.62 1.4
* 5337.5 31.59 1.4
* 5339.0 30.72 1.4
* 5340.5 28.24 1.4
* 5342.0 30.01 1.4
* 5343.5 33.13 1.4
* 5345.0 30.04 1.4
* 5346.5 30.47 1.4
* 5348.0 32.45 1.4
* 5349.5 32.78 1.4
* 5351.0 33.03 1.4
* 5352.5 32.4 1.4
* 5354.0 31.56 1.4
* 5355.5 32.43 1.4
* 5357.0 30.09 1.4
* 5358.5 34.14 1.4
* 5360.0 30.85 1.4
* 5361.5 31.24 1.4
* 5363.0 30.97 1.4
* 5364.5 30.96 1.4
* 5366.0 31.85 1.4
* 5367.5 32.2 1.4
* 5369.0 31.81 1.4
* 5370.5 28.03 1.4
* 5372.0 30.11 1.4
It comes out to 0.8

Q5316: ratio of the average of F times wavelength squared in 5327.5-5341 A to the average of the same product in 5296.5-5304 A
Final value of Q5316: 1.01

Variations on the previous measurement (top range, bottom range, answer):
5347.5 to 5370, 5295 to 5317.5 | 1.01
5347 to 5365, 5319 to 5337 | 1.04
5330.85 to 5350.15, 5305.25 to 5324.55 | 0.98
